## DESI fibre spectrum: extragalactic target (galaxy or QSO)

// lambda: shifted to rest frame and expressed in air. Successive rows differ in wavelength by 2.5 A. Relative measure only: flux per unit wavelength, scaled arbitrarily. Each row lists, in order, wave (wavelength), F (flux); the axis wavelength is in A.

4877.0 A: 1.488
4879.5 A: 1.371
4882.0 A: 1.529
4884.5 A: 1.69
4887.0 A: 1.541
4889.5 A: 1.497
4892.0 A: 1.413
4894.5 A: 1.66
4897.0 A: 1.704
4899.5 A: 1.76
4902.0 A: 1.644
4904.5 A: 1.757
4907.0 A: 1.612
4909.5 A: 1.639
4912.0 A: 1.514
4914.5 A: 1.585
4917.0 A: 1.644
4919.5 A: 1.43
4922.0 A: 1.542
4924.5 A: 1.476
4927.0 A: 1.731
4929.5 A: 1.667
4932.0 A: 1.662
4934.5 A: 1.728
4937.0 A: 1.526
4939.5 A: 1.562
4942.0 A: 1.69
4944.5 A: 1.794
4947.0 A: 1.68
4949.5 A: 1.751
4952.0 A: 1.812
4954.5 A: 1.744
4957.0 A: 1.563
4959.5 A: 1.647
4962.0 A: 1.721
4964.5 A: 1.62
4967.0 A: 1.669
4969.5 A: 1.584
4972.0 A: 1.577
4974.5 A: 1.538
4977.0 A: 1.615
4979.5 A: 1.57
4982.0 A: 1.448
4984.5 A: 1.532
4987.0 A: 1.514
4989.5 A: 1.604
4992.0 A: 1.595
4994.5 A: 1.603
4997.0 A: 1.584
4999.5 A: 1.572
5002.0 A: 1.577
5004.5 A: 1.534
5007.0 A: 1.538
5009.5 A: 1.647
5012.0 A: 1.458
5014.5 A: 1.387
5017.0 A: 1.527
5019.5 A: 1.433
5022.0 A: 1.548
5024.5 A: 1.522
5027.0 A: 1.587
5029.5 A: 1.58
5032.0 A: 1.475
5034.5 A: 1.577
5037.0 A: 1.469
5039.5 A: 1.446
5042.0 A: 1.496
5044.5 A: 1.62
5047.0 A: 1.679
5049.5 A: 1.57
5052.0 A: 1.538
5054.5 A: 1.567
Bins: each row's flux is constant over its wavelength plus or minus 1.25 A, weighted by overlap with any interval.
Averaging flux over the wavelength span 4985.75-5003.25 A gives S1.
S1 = 1.58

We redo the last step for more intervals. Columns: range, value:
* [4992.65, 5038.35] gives 1.53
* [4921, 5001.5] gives 1.62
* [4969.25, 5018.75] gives 1.55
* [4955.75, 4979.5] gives 1.61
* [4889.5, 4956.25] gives 1.64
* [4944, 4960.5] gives 1.71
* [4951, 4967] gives 1.68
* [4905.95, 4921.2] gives 1.57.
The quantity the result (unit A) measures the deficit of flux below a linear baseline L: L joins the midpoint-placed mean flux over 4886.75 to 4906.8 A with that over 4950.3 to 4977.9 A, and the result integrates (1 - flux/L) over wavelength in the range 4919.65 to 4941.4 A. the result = 0.4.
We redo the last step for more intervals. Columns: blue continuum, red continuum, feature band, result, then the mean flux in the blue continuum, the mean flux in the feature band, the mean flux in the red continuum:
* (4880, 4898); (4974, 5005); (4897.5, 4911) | -0.99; 1.57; 1.68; 1.56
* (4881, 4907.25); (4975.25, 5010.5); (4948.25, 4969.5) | -1.34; 1.62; 1.68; 1.57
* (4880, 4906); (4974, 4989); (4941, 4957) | -1.69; 1.61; 1.73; 1.54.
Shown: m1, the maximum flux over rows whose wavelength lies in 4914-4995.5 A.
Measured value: 1.812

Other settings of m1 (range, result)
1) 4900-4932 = 1.757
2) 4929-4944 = 1.728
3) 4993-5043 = 1.647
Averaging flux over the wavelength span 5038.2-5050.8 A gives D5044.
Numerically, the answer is 1.56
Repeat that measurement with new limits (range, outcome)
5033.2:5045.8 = 1.52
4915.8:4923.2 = 1.54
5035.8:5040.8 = 1.46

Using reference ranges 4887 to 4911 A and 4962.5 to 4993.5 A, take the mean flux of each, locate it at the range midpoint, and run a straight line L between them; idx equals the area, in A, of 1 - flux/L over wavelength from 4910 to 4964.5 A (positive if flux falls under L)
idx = -1.3 A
